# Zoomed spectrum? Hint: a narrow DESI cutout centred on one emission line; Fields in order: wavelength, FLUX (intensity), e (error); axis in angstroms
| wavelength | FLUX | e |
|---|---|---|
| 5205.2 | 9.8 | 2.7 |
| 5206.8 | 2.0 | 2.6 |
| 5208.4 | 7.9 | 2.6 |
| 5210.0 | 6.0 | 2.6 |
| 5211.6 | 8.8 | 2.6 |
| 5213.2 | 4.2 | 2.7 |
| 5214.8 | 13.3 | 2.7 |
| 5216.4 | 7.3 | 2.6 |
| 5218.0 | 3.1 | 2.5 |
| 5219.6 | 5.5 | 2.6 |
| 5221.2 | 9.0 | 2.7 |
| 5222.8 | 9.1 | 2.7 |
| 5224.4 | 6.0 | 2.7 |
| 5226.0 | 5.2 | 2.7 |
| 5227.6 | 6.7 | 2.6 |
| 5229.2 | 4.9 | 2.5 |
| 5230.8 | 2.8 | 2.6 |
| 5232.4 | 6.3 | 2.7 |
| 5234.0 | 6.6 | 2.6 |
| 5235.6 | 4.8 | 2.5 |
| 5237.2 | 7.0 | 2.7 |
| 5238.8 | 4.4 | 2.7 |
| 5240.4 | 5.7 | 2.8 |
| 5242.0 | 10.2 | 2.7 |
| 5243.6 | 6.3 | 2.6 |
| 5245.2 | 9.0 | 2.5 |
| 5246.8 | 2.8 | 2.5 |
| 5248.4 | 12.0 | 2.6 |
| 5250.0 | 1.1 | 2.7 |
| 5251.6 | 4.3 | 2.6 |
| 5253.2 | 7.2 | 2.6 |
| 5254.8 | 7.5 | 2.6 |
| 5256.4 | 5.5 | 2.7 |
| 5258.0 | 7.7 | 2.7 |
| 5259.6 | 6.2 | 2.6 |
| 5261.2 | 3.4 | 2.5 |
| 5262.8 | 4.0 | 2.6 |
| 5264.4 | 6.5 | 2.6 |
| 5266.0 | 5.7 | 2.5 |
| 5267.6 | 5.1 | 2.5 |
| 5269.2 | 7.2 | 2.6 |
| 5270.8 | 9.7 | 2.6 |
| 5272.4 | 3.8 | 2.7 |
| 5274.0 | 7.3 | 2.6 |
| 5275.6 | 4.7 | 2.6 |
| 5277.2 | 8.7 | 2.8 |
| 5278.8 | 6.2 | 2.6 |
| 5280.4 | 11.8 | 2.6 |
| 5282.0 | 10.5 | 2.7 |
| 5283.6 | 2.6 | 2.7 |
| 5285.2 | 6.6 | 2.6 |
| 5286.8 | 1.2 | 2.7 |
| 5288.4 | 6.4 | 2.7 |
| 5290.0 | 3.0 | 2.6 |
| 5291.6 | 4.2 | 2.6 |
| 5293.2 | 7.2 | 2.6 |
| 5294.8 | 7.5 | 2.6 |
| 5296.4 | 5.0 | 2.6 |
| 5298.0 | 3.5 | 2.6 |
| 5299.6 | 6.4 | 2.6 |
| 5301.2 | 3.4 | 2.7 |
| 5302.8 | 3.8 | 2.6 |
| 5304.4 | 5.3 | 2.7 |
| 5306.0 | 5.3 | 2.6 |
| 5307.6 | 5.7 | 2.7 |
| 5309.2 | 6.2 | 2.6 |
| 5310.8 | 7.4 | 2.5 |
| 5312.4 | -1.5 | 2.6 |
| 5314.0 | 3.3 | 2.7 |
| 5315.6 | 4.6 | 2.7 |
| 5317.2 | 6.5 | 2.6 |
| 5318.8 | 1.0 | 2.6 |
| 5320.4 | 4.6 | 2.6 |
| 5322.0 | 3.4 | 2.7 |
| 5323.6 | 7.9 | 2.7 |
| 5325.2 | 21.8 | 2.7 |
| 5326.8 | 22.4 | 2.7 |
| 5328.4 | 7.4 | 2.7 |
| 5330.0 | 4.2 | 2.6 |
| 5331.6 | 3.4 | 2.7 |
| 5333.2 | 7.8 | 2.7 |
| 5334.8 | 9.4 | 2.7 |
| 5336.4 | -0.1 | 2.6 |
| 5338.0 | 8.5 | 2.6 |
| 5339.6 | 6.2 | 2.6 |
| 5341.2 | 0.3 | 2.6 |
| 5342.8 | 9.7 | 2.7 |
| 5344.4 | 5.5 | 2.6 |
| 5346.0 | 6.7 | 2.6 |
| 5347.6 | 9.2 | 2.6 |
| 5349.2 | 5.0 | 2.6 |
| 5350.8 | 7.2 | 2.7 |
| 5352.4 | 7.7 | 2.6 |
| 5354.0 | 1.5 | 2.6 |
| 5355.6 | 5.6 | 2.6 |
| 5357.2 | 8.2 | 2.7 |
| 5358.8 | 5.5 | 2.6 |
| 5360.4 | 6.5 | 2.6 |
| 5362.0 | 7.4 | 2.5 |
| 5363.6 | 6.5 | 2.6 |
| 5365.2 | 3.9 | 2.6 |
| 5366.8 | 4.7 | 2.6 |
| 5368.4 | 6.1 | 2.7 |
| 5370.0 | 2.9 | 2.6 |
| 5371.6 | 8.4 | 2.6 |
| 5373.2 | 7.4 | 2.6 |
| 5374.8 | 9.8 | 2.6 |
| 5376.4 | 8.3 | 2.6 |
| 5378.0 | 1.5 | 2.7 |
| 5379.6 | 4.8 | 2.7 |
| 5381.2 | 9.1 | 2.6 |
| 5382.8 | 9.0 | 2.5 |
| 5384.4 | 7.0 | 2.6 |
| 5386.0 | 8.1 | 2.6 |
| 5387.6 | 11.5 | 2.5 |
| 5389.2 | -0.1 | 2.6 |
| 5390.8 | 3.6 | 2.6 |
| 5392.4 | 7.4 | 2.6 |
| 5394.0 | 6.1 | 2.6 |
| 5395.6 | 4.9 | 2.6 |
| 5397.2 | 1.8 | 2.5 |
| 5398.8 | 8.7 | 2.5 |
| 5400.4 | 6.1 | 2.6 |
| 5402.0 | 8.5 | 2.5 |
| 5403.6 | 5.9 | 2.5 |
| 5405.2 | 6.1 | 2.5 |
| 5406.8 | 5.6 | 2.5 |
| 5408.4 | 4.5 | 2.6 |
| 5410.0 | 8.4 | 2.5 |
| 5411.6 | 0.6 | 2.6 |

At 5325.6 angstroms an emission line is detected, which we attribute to H-beta 4861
